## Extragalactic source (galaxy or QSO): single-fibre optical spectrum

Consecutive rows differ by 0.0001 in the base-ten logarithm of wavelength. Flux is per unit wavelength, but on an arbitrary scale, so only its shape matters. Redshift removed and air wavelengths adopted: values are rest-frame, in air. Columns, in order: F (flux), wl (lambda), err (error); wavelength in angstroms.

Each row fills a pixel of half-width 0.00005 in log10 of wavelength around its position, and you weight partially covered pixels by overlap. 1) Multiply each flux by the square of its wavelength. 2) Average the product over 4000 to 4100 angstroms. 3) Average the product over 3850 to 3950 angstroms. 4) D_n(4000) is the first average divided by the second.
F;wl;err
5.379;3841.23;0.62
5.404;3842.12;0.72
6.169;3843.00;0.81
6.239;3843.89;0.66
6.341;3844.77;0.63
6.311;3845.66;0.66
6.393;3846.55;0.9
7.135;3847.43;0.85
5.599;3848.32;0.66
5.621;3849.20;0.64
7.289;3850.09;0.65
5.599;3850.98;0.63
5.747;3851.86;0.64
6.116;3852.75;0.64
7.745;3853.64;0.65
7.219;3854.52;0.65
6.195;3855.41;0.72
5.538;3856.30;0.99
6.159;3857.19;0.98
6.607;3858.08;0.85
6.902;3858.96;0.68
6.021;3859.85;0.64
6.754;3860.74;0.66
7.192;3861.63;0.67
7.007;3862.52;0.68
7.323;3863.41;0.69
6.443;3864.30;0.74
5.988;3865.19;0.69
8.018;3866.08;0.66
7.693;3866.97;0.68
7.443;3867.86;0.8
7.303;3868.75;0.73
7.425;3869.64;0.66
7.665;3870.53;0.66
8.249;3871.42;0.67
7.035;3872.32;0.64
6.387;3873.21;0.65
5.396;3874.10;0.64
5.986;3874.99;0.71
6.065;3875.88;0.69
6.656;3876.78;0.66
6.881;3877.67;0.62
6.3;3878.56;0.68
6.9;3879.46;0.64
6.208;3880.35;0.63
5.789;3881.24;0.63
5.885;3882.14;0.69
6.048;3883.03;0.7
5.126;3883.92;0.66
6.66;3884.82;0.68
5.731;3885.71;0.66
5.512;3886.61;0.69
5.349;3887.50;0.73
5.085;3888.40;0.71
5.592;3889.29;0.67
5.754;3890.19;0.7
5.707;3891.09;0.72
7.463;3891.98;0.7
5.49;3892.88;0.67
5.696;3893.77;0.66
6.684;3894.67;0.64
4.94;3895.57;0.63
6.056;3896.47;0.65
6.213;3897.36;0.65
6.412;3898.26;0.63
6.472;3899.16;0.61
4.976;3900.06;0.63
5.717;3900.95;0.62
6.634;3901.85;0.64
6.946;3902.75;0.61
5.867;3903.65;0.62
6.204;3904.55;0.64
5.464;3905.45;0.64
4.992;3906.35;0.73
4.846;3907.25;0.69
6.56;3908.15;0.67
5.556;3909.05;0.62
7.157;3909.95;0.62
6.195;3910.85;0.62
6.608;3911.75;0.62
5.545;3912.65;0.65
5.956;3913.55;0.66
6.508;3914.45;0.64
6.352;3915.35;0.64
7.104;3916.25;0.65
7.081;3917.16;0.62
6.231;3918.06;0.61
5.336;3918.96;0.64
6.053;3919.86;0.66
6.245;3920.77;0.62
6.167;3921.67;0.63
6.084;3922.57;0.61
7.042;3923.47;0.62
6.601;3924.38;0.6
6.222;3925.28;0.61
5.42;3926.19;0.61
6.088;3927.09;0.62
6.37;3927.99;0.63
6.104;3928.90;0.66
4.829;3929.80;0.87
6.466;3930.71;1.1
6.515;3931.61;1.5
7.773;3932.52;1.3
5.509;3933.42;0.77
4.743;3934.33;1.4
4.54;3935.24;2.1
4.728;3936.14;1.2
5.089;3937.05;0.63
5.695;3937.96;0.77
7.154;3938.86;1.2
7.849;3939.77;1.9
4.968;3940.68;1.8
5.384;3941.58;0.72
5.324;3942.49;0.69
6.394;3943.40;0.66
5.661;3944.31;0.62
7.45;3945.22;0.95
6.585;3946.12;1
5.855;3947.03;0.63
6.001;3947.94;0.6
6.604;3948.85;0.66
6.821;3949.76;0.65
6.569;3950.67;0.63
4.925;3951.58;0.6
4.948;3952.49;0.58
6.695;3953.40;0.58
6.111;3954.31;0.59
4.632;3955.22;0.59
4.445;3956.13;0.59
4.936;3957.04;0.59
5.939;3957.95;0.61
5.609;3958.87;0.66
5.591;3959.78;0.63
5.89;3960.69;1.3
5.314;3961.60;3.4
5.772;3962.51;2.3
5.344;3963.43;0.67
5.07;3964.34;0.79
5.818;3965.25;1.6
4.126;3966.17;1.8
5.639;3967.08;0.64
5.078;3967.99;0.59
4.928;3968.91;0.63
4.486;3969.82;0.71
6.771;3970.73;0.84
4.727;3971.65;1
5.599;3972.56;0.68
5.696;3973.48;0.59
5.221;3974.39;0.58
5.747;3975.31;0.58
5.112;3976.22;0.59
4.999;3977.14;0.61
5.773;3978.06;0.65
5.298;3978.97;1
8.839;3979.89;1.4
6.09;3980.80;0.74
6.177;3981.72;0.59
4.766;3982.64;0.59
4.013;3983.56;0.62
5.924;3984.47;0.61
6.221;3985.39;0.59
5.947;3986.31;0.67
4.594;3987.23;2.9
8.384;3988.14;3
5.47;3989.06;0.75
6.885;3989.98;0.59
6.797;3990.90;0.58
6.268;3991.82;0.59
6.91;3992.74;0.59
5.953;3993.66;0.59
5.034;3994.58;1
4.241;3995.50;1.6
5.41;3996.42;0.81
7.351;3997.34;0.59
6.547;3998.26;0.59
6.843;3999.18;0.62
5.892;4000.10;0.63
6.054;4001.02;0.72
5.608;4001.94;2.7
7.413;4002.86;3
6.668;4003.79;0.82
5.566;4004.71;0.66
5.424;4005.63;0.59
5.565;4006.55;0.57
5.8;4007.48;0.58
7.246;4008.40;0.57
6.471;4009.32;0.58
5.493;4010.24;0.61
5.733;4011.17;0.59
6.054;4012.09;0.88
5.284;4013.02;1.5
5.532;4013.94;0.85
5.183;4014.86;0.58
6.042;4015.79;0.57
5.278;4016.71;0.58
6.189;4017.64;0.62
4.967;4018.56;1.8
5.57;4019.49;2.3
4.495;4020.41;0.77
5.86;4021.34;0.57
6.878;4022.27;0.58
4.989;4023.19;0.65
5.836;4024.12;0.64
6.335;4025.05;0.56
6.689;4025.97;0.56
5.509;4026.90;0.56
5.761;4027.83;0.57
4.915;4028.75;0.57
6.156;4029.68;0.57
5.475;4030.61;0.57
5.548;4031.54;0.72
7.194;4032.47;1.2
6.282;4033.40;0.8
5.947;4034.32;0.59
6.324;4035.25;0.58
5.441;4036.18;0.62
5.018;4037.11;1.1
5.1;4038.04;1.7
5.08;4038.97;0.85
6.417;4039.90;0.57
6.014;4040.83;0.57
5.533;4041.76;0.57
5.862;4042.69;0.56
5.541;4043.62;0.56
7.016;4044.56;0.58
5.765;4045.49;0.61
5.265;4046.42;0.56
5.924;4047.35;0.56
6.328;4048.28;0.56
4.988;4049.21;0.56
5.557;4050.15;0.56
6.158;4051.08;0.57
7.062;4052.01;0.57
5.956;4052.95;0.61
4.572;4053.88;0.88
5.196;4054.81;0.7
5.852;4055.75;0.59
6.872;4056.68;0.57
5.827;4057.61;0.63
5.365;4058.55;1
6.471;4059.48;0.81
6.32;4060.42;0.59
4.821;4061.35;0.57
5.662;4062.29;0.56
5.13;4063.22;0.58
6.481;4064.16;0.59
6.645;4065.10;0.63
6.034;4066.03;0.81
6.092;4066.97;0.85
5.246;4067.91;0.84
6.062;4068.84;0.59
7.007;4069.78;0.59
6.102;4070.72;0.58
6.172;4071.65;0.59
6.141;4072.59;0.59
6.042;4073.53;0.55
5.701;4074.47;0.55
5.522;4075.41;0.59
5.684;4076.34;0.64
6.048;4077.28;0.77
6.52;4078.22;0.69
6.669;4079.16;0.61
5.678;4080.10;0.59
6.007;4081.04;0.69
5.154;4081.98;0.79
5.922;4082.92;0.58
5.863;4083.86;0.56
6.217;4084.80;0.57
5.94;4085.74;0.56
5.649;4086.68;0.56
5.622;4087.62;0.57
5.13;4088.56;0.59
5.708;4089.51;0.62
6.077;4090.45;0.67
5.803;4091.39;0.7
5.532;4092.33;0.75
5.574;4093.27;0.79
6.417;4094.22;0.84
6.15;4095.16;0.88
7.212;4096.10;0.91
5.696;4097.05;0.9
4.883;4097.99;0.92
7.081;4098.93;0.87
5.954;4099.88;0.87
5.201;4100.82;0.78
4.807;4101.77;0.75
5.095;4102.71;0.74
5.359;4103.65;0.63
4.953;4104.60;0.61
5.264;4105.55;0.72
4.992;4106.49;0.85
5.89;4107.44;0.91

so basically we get 1.02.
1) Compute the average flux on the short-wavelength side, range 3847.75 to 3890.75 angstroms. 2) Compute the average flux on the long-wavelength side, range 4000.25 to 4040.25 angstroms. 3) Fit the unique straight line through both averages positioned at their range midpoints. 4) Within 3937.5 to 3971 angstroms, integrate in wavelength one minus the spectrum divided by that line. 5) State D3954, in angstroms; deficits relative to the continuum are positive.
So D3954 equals 2.0 angstroms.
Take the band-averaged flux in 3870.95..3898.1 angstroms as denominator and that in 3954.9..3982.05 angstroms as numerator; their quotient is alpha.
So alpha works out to 0.90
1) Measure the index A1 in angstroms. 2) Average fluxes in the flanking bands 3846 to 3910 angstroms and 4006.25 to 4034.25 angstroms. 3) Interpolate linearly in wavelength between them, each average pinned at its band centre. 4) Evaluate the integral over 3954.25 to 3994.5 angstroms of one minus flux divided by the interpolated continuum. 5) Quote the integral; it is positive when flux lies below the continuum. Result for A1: 2.2 angstroms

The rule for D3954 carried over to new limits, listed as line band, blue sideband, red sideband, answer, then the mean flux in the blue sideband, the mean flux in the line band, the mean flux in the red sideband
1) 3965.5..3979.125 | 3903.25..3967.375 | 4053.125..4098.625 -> 1.4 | 5.9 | 5.29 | 5.89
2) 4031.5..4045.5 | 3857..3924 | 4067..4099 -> 0.3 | 6.31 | 5.89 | 5.94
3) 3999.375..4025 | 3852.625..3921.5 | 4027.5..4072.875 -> 0.6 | 6.32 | 5.84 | 5.87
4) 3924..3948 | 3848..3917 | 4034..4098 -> 0.8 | 6.31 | 5.97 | 5.87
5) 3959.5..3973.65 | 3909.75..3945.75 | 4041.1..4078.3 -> 1.6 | 6.11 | 5.36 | 5.91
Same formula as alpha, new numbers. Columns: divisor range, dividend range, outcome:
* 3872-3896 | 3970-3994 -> 0.98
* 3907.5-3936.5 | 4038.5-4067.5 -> 0.96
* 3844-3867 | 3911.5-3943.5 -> 0.92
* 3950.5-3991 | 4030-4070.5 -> 1.05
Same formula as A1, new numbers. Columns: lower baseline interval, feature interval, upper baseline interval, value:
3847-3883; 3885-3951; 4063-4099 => 4.3 angstroms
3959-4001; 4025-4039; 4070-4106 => -0.1 angstroms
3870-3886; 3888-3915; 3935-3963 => 1.0 angstroms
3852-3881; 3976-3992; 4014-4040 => 0.0 angstroms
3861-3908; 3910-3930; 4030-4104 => -0.1 angstroms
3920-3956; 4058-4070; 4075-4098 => 0.0 angstroms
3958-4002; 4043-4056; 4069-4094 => 0.1 angstroms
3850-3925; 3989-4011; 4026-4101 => -0.3 angstroms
